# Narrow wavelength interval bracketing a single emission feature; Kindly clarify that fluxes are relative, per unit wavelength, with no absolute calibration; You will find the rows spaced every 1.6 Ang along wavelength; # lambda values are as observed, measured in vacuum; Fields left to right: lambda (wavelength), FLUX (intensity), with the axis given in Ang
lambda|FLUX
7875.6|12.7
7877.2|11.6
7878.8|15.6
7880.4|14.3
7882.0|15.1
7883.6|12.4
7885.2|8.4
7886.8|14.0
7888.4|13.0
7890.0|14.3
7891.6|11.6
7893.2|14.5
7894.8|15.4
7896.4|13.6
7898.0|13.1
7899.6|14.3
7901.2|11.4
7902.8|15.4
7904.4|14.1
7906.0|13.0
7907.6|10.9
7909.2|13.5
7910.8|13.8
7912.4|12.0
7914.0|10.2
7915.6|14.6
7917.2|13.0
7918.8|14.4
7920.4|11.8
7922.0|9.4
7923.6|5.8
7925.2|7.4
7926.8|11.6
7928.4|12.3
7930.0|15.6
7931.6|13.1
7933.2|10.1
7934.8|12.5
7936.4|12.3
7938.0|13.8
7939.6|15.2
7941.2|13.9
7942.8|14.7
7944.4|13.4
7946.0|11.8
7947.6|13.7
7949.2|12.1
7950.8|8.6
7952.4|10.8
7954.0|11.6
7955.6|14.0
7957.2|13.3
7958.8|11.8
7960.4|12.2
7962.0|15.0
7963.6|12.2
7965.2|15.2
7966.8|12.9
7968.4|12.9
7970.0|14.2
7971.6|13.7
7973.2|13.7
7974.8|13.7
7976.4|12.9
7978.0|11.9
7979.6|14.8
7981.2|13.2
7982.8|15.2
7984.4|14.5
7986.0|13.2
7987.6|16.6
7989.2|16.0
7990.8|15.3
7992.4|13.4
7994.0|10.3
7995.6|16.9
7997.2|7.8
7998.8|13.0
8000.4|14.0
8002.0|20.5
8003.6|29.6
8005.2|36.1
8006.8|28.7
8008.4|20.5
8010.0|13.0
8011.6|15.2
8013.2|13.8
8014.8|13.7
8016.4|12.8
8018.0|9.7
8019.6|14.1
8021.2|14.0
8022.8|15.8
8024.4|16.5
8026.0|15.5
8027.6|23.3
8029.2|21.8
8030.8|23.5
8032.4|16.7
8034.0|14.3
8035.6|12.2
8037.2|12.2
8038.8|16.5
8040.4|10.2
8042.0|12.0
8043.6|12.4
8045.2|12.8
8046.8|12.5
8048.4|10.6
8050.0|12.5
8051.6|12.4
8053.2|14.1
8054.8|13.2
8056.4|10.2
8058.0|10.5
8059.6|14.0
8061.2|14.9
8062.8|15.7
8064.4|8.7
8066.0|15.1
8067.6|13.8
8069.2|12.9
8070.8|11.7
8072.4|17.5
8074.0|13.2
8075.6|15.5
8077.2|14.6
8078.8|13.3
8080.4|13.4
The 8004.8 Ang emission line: H-alpha 6563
